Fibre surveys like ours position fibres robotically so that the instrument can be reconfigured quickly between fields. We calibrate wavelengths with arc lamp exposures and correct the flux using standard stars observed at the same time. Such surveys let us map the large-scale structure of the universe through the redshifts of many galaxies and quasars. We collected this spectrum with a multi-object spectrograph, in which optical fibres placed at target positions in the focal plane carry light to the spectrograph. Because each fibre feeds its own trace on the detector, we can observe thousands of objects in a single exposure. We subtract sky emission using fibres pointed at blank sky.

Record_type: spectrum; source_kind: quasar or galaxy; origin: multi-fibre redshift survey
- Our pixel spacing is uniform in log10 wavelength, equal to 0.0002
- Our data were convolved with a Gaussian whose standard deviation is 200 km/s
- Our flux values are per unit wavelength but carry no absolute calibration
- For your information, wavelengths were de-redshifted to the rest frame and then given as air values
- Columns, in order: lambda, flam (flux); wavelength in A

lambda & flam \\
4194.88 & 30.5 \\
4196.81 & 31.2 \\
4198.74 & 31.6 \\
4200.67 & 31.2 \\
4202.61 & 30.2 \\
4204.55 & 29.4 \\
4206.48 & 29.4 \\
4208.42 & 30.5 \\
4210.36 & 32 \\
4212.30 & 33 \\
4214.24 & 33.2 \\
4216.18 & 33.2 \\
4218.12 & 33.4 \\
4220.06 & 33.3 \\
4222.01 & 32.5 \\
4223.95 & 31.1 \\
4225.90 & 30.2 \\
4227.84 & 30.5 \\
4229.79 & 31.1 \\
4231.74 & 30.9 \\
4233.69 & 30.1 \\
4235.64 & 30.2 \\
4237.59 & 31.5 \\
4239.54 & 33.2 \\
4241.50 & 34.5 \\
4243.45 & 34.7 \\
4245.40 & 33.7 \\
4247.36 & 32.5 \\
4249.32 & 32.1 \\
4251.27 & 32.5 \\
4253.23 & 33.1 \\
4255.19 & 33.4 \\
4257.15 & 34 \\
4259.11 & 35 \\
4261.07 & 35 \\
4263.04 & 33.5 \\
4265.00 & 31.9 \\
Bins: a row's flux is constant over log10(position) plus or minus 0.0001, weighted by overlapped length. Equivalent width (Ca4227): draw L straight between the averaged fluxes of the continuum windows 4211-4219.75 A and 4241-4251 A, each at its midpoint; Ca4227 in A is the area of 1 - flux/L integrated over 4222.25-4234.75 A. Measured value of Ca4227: 0.95 A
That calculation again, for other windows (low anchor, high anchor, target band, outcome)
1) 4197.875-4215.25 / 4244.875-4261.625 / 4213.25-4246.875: 0.11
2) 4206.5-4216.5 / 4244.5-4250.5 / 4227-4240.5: 0.58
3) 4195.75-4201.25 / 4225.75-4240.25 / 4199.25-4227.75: -0.34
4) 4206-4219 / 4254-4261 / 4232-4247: 0.42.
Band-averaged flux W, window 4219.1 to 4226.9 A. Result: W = 31.8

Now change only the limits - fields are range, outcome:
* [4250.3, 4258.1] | 33.2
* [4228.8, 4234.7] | 30.7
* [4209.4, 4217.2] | 32.9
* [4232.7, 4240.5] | 31.3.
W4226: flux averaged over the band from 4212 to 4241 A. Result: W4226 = 31.8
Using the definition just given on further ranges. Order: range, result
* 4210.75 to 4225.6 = 32.7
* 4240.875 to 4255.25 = 33.3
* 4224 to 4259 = 32.3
